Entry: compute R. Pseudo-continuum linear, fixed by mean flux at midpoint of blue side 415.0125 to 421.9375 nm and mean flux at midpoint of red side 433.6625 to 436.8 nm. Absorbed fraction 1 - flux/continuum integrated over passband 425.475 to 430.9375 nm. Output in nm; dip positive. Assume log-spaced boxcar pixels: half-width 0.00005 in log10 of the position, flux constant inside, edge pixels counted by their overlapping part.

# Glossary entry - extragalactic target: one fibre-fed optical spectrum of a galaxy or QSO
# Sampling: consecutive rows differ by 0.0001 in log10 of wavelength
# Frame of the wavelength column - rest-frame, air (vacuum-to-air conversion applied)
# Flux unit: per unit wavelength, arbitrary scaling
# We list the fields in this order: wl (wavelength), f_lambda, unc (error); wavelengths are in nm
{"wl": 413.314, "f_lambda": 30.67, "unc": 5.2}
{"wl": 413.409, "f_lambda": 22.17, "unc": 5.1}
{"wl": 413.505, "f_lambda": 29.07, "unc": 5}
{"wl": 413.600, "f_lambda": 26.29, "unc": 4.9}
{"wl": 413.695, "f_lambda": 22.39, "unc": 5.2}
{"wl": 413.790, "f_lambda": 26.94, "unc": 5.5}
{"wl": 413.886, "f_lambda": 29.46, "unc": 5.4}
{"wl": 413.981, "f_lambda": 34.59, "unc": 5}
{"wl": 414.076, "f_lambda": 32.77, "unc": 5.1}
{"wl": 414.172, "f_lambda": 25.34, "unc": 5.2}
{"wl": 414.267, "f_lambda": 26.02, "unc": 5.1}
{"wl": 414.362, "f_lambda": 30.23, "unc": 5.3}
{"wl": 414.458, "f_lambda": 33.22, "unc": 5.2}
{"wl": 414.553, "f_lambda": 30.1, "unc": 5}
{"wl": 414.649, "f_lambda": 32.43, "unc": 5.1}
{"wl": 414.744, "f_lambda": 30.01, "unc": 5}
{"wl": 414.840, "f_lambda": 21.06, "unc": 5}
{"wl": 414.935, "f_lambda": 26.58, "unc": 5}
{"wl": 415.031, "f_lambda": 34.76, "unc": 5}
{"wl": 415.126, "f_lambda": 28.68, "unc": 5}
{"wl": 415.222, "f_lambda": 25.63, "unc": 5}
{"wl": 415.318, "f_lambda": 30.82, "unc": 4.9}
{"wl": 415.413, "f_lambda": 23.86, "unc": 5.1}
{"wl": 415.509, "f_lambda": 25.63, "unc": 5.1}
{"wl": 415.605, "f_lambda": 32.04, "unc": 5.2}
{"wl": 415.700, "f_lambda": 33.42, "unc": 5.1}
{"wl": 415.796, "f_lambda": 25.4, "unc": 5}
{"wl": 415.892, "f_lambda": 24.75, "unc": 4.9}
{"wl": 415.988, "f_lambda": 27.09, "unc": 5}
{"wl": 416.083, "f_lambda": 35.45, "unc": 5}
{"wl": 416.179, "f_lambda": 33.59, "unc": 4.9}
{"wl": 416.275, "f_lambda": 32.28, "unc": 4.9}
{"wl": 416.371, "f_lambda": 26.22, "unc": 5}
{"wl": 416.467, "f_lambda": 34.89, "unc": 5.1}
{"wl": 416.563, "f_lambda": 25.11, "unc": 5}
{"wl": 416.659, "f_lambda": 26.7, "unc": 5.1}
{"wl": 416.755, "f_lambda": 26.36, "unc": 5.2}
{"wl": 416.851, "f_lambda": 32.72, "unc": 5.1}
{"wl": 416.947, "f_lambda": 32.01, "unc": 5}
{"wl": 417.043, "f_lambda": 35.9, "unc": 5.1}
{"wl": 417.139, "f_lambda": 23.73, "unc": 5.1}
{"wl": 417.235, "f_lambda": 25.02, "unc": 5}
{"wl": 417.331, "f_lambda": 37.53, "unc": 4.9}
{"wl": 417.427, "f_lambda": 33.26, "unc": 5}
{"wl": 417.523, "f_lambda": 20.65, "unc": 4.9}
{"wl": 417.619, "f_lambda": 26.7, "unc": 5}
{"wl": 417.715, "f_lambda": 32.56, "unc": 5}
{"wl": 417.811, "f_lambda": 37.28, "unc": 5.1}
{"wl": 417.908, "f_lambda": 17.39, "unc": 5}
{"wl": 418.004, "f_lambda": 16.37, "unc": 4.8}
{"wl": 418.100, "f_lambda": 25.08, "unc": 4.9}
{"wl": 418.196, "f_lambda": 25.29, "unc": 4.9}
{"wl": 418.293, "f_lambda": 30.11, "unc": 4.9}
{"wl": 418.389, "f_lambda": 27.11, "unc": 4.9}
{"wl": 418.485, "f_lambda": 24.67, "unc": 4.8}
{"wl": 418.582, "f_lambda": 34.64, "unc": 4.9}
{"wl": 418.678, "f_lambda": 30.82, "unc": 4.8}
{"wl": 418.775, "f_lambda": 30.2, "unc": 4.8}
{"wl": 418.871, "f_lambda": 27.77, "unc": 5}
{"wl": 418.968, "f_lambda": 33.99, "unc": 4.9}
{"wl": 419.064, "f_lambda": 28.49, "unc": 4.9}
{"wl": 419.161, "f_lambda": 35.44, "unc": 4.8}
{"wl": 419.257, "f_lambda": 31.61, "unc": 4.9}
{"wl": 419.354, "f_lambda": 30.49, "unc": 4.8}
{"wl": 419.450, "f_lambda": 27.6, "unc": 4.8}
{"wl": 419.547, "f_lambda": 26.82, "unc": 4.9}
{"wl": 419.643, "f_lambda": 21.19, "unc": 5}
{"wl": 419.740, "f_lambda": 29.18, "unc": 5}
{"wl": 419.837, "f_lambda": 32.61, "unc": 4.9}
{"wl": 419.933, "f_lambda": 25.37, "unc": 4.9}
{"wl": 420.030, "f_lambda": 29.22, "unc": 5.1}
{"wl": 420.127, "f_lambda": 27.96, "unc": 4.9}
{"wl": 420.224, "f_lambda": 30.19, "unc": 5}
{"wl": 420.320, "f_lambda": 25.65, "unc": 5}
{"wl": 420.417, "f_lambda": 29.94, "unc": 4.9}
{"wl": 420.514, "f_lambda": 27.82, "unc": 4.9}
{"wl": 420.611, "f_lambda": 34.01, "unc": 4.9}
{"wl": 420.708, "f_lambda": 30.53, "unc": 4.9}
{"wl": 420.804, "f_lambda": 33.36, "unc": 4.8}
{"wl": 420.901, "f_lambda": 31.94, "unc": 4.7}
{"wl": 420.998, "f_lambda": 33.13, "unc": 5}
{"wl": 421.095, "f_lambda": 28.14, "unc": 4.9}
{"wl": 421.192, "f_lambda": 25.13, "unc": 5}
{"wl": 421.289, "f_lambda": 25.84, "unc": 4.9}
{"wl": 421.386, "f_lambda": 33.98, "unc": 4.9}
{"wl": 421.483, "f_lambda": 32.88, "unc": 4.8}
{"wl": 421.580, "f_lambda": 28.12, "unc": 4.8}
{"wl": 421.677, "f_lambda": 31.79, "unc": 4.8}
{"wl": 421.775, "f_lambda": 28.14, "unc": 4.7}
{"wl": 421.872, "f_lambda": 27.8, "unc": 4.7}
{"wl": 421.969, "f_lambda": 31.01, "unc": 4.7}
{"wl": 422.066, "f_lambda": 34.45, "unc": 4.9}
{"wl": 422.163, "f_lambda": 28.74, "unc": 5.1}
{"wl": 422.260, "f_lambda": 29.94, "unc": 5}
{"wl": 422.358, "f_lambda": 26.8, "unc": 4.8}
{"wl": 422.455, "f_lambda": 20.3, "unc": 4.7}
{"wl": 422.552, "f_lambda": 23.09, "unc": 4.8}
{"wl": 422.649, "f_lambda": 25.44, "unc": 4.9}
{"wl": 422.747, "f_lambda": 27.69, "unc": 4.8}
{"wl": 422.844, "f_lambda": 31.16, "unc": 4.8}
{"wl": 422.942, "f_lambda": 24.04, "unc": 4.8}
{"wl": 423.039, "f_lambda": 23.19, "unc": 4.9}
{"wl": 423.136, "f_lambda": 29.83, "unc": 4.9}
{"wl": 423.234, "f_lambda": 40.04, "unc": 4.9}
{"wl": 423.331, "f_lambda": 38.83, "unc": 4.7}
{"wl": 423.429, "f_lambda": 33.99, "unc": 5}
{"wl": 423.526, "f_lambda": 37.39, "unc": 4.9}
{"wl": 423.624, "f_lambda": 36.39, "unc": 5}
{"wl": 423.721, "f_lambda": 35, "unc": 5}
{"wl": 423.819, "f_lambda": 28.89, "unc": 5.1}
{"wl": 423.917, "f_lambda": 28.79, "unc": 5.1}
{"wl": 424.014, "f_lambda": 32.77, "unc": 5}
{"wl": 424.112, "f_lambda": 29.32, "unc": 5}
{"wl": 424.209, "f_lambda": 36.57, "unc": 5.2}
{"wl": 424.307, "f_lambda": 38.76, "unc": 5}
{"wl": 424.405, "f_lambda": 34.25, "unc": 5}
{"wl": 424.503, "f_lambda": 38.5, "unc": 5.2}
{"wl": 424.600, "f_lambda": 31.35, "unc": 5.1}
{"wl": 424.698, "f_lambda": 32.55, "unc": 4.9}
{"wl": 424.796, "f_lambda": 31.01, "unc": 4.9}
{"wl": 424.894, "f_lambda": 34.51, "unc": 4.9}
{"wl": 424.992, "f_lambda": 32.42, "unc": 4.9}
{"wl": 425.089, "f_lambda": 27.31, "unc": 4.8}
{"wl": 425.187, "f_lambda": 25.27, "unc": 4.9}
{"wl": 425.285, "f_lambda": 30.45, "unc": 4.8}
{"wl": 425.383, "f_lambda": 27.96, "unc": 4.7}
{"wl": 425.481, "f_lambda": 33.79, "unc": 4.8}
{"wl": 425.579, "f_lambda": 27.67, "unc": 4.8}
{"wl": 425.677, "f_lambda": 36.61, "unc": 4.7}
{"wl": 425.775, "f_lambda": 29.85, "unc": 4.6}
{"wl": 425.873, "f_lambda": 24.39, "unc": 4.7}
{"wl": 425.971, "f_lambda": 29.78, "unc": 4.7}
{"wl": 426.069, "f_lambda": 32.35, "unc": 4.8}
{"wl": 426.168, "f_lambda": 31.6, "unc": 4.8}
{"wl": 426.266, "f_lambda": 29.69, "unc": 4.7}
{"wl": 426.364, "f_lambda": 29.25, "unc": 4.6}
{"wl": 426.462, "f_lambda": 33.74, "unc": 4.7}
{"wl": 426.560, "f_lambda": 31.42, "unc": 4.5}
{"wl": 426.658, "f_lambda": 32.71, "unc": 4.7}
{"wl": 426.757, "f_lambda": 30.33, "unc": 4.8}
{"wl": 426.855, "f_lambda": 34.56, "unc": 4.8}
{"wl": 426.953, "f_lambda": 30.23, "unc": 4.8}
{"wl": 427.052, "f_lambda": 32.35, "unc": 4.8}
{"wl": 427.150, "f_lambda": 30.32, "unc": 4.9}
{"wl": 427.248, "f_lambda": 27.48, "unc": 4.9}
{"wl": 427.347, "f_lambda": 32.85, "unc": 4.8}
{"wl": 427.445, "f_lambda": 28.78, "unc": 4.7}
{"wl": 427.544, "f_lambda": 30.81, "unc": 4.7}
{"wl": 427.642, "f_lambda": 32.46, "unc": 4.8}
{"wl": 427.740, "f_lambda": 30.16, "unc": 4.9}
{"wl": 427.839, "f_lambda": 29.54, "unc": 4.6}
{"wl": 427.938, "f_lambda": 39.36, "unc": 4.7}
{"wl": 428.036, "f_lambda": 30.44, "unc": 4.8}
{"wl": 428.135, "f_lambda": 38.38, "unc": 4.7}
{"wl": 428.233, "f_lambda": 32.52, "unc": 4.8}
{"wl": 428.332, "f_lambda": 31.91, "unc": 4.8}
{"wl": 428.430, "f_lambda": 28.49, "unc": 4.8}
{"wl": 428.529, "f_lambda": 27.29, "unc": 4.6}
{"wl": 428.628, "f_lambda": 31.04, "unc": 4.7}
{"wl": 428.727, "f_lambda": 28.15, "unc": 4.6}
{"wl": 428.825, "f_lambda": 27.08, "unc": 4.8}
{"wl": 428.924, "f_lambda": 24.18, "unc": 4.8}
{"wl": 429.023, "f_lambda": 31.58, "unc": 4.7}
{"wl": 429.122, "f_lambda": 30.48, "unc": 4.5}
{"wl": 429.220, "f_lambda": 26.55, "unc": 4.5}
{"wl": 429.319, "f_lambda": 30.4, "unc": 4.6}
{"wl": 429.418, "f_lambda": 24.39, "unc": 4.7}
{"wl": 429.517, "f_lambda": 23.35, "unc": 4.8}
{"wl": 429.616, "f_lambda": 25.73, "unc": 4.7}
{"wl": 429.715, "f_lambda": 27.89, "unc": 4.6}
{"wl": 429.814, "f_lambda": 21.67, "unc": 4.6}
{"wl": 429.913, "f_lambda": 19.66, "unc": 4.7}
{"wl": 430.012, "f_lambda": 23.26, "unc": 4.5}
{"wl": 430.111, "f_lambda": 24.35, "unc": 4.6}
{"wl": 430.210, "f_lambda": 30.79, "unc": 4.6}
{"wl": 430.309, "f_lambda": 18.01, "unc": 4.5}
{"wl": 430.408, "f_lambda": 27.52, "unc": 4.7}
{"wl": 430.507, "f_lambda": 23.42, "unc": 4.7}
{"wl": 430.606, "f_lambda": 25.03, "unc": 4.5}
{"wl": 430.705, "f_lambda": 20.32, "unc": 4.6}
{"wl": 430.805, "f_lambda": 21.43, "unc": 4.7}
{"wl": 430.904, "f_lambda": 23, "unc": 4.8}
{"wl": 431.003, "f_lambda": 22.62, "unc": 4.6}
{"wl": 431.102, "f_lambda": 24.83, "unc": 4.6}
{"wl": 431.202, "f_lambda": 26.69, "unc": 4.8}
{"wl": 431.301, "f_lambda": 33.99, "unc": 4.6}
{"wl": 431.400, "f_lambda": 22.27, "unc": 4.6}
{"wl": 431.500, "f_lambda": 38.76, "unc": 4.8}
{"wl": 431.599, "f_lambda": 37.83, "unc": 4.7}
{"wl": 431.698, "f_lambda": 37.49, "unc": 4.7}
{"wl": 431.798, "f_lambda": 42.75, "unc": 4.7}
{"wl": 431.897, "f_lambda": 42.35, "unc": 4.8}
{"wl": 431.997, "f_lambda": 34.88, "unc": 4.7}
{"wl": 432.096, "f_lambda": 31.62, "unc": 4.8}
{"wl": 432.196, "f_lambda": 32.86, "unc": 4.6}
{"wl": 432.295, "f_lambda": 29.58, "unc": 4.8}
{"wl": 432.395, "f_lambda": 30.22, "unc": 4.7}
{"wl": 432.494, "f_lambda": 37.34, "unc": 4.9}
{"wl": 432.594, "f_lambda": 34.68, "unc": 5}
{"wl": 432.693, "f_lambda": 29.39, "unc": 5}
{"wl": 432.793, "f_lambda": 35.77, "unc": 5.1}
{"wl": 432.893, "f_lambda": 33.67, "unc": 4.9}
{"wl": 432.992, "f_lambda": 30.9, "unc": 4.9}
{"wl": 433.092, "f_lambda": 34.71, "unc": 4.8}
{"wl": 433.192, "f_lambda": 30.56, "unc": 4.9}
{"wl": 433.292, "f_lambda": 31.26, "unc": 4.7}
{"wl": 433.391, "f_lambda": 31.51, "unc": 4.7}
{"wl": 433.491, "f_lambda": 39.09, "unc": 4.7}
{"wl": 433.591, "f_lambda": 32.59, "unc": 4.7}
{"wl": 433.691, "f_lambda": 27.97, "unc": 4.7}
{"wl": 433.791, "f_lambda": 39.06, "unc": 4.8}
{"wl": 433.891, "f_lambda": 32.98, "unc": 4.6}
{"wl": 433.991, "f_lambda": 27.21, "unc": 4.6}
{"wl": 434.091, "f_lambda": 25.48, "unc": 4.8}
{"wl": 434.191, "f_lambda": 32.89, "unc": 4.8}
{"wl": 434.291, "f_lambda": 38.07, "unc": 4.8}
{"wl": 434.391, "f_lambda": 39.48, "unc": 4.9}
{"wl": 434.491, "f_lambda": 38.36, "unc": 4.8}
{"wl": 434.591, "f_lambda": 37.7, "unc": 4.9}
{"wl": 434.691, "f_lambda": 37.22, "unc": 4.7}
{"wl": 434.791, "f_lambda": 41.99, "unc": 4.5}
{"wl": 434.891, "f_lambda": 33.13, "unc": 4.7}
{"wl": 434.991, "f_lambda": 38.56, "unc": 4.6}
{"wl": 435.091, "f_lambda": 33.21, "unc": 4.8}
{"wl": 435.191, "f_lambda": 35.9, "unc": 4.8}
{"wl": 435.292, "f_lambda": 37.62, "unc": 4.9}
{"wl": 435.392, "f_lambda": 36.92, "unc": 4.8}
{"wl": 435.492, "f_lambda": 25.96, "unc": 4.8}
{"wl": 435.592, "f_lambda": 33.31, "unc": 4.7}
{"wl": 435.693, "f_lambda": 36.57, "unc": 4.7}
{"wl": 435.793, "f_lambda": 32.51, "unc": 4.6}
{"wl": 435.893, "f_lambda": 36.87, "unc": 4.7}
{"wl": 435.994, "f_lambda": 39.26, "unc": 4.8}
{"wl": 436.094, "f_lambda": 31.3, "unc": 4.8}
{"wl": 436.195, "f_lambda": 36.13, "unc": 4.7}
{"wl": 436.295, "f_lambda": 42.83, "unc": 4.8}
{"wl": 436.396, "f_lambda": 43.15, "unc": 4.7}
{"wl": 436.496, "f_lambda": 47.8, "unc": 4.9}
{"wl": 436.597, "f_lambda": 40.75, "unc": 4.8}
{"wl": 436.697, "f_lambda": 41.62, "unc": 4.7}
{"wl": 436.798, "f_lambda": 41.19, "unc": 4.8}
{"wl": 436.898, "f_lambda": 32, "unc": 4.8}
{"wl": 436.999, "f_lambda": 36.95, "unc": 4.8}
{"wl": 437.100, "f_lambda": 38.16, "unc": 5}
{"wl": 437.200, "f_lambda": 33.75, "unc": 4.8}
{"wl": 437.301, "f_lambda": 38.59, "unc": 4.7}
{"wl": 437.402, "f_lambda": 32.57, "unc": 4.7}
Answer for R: 0.74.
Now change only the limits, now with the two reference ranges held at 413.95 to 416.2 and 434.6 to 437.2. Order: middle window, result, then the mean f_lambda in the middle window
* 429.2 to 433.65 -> 0.75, 29.5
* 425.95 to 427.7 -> 0.13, 31.2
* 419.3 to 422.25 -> 0.18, 29.5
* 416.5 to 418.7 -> 0.15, 28.1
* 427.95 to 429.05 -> 0.13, 30.4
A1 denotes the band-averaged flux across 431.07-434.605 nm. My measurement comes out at 33.5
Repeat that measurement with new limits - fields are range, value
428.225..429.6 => 28.2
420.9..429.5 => 30.6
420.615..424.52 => 30.9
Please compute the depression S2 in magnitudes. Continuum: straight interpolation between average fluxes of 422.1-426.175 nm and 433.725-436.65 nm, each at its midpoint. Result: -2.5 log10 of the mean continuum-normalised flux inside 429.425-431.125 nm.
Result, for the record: 0.39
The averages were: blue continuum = 30.9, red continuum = 36.3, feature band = 23.7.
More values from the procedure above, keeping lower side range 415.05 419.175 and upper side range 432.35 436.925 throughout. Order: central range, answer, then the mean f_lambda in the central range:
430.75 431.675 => 0.21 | 28.2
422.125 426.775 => 0.02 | 31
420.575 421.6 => -0.01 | 30.7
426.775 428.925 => 0.06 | 31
